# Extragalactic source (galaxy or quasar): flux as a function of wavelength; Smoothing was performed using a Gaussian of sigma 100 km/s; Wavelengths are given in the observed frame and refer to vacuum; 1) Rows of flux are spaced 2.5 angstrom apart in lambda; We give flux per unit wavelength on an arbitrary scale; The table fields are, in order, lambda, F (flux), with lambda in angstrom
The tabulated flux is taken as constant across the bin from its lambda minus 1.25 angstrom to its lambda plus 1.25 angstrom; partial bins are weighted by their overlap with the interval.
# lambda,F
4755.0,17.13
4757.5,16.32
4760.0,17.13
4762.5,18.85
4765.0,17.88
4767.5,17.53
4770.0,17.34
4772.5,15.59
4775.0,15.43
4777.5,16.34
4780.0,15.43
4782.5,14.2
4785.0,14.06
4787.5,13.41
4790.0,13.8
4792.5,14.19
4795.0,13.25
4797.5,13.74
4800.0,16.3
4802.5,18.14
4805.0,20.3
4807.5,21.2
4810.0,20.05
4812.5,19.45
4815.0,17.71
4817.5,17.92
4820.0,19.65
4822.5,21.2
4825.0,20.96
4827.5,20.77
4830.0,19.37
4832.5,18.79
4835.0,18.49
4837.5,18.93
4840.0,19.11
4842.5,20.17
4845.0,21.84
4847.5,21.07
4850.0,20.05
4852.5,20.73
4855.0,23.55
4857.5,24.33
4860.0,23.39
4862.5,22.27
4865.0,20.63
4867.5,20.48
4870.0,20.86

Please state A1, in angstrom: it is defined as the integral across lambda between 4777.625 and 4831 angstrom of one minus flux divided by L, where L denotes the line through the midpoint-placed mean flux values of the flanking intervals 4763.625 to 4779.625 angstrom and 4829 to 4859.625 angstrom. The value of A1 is 3.32 angstrom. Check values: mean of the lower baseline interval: 16.6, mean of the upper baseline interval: 20.6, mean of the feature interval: 17.4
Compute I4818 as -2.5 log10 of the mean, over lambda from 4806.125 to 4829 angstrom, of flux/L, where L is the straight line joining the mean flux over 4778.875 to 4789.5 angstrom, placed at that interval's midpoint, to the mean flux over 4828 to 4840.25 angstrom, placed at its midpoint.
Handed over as -0.14 mag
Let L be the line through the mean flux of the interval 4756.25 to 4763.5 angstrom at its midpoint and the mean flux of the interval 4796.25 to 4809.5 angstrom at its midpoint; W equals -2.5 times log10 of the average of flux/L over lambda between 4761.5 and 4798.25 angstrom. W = 0.15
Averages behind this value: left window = 17.4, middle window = 15.4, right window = 18.1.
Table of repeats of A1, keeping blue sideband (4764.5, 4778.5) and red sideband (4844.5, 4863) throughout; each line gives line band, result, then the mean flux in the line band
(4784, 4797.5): 3.15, 13.7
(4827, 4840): 1.01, 19.2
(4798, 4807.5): 0.24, 18.3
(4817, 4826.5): -0.05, 20.1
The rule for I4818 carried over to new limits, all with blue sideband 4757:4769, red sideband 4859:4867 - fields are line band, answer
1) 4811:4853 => 0.04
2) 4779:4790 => 0.29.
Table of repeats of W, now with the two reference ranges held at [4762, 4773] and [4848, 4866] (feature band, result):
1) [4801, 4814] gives -0.01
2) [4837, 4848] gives 0.06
